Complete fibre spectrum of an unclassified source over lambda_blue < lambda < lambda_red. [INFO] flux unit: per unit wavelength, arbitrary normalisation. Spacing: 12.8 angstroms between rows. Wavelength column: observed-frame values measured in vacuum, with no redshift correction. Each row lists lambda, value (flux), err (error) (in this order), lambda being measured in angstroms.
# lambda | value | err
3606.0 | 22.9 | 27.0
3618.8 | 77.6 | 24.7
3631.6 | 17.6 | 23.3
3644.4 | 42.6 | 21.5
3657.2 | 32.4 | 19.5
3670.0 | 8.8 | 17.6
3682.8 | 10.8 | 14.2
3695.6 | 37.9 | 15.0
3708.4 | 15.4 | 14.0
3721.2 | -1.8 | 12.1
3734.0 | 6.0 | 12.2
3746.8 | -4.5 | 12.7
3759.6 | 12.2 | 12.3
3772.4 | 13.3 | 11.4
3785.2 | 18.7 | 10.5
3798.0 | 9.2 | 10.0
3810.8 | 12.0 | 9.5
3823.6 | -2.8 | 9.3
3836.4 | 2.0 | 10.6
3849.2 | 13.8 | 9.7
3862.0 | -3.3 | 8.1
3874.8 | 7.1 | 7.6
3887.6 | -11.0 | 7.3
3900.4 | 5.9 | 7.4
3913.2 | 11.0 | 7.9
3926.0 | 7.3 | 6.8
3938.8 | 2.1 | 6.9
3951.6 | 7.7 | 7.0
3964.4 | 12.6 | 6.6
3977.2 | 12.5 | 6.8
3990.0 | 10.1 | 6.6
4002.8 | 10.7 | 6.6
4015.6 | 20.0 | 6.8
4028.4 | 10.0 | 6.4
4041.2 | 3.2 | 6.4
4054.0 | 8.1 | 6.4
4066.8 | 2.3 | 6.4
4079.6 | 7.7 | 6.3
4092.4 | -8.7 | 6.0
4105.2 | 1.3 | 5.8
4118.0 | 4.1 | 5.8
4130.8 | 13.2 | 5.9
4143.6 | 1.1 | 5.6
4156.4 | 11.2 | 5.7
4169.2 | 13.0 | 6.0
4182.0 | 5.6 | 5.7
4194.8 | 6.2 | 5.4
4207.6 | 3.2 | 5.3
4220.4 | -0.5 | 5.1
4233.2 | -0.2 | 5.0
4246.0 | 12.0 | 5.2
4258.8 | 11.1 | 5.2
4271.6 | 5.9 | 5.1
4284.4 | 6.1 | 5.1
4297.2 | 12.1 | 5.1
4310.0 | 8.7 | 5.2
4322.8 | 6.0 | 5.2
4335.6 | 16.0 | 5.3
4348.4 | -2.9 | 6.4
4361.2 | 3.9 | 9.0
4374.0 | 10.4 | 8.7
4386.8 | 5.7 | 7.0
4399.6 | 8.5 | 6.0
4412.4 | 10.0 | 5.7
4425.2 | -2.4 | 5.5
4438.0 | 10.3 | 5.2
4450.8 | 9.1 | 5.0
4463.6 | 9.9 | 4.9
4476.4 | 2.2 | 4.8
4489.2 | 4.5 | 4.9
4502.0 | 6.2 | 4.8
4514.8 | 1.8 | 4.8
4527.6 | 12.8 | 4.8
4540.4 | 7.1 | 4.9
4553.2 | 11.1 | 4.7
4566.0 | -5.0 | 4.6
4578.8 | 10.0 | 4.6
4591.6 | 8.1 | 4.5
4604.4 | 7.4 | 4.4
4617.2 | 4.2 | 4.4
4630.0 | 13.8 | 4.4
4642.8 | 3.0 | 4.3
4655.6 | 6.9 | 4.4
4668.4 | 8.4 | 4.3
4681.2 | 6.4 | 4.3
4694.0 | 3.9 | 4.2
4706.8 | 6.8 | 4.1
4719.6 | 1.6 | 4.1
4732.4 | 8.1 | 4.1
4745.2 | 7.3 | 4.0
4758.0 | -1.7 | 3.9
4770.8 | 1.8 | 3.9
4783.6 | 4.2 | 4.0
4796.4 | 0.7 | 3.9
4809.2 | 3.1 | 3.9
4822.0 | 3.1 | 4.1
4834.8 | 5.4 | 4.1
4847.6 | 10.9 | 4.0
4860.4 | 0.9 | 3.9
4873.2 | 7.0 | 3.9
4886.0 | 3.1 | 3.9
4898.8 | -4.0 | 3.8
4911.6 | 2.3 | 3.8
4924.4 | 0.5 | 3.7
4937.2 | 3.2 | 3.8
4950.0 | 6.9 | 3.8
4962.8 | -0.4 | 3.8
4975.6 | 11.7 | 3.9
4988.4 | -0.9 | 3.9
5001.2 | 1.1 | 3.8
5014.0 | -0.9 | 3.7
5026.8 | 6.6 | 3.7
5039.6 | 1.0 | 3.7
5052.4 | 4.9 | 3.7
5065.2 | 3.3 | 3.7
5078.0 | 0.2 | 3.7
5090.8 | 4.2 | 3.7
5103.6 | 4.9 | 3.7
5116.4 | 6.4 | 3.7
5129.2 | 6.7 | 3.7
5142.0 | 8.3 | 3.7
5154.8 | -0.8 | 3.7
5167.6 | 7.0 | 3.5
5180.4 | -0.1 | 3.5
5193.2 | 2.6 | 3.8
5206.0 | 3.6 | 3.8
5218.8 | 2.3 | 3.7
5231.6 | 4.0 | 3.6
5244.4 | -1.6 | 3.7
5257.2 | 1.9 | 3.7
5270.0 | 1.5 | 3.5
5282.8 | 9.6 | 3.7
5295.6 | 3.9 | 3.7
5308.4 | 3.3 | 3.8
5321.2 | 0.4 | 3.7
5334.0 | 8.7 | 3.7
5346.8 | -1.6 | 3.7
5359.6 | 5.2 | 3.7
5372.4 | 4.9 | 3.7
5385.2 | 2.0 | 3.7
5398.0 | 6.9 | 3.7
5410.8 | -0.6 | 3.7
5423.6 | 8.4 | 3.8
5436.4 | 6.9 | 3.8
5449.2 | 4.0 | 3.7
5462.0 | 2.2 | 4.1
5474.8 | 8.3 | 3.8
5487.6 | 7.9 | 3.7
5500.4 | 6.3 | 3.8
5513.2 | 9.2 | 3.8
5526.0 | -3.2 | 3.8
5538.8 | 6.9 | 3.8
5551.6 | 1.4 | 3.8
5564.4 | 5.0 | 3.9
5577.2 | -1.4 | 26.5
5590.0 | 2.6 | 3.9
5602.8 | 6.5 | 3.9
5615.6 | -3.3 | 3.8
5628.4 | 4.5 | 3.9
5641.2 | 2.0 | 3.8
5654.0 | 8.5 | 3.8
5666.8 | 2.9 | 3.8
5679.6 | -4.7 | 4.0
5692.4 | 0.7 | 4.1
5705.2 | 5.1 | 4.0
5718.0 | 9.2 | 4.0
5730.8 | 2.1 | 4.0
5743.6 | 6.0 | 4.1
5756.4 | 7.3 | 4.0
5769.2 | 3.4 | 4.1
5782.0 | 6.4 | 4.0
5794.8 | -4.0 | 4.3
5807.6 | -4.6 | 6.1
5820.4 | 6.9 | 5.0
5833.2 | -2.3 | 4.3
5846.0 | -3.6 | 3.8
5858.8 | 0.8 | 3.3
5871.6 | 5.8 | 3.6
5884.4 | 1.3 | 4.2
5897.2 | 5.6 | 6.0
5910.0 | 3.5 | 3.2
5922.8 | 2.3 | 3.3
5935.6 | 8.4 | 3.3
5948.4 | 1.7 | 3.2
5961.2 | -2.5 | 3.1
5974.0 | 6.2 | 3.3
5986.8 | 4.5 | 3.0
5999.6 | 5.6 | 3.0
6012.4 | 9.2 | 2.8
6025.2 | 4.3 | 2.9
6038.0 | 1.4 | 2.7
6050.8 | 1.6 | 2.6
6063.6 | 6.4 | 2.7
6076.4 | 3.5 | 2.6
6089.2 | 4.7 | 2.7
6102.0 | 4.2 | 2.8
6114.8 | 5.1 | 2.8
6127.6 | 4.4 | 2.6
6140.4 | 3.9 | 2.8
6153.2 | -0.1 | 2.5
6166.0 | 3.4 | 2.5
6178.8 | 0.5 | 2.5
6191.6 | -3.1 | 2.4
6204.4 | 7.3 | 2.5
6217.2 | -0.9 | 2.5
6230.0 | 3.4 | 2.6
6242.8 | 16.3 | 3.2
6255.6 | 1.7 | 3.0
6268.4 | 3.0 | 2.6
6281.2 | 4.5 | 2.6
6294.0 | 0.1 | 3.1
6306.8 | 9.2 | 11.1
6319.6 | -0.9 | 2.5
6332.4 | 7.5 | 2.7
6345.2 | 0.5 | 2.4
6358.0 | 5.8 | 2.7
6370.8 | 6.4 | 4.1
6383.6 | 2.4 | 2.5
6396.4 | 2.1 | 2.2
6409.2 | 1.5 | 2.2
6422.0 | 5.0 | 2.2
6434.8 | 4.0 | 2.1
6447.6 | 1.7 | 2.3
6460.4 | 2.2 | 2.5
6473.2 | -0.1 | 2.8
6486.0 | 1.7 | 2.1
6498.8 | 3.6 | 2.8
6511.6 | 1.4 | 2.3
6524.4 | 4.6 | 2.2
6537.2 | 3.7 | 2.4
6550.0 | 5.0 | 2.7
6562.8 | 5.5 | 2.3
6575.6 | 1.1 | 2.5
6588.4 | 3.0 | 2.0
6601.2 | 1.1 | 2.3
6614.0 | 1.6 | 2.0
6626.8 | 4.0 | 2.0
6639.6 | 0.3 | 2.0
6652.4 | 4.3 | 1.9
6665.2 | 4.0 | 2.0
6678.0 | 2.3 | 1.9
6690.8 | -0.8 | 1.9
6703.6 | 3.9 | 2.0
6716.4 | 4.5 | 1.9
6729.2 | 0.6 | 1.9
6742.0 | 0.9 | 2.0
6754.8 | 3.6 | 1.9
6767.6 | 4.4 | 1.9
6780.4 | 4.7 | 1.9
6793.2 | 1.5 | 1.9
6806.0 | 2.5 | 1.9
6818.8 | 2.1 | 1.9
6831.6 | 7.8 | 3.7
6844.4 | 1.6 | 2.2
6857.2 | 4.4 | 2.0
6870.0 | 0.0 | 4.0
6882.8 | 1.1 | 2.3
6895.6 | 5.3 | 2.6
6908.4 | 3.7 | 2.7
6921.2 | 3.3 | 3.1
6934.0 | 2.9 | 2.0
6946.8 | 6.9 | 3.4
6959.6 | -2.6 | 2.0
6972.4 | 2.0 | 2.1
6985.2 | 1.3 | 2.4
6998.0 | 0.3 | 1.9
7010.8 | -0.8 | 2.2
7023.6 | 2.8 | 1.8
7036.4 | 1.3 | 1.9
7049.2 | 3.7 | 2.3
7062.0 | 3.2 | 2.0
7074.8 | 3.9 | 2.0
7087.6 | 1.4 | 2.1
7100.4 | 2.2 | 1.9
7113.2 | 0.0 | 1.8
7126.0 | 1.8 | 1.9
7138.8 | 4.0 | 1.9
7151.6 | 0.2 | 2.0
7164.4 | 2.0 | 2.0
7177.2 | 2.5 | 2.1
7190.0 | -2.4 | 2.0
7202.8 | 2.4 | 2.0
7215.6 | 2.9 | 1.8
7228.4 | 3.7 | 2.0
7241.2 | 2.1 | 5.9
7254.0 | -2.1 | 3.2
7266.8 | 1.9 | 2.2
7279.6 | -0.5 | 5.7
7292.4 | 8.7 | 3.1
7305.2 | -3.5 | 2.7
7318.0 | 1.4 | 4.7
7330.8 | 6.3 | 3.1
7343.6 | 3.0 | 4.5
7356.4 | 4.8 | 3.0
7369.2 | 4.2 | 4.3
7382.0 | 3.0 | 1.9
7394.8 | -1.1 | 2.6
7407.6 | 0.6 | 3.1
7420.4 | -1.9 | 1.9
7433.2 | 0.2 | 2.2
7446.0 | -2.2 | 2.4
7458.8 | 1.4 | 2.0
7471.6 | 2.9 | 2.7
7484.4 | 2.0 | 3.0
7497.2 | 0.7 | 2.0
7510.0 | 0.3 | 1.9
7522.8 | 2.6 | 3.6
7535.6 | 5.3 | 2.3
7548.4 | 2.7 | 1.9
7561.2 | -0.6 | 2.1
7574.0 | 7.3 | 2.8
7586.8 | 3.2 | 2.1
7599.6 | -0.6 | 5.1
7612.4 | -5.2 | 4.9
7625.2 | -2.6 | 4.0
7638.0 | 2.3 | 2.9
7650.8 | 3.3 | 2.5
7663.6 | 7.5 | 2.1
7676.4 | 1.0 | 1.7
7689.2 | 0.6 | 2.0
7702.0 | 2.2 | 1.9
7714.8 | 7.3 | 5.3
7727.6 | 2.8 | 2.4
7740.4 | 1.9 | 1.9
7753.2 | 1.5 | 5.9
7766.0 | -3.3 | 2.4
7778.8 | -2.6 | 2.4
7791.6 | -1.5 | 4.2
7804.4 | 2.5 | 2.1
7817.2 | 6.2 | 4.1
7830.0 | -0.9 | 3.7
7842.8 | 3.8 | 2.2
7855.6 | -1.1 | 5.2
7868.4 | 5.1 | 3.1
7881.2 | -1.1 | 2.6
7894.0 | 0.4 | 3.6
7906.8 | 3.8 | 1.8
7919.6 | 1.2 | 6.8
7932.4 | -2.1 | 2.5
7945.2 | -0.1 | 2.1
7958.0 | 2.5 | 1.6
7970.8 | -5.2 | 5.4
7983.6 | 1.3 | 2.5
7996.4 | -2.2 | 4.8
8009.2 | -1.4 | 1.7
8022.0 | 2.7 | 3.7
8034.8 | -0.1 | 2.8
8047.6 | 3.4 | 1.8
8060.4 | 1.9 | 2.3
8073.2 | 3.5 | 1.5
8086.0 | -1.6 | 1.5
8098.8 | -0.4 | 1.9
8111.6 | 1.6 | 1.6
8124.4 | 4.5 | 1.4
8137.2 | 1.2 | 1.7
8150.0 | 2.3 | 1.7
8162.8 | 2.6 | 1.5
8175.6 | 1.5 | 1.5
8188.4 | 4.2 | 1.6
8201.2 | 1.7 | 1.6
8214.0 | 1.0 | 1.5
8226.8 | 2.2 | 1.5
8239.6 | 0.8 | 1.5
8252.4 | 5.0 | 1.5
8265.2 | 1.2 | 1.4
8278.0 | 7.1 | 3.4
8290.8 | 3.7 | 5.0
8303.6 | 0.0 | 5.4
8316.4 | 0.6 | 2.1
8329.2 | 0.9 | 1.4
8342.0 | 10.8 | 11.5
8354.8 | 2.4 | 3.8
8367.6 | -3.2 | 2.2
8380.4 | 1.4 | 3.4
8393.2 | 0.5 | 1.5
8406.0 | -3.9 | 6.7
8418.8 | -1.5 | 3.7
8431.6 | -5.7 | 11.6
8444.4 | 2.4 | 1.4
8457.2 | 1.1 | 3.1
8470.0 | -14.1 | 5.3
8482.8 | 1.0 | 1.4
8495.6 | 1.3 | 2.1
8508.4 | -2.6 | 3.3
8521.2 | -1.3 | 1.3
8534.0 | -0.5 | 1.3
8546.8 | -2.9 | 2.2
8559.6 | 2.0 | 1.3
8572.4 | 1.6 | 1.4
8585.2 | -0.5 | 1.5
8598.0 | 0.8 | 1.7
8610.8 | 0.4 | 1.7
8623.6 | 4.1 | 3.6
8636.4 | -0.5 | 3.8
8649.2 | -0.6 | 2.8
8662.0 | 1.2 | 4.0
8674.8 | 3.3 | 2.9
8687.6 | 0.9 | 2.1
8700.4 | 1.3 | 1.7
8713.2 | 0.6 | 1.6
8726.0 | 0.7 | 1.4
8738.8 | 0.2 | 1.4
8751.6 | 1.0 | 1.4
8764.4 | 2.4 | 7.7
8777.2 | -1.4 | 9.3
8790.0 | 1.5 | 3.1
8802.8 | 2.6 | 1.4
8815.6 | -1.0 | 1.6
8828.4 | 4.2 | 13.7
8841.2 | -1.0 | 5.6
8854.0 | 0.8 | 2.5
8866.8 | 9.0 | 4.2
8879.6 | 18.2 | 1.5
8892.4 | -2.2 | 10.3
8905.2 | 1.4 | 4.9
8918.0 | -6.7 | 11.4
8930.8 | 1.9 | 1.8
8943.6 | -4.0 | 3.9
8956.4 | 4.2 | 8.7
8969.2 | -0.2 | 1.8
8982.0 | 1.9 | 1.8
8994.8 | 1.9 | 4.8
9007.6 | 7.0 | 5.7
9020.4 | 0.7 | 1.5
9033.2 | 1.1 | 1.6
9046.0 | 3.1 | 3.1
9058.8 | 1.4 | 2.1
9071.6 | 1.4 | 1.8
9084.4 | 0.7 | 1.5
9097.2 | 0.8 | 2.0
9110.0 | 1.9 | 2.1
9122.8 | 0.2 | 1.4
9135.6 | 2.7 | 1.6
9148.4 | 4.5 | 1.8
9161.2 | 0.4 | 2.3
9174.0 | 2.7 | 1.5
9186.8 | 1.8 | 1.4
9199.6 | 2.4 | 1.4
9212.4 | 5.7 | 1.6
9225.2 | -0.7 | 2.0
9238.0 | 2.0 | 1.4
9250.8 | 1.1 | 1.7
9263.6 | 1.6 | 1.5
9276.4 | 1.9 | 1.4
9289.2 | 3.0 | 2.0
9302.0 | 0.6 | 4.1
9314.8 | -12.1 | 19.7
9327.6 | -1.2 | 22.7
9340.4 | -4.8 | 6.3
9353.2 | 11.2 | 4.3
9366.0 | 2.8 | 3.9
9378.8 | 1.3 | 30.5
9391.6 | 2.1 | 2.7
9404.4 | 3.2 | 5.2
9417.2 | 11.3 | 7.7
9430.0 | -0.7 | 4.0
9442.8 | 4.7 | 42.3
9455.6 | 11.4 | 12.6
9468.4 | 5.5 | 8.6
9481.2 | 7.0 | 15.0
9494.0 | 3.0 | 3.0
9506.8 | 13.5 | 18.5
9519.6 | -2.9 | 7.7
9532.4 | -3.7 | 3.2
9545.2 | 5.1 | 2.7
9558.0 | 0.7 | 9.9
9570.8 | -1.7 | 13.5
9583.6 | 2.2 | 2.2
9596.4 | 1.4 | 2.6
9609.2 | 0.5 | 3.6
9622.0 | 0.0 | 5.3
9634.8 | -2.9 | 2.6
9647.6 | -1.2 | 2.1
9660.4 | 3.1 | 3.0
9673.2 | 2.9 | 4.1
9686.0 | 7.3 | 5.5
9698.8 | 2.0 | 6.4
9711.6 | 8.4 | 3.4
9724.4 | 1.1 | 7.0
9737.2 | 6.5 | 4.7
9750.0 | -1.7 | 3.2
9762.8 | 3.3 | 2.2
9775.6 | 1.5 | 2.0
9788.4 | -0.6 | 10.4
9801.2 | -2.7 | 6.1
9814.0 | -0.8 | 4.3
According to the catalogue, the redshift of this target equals 1.38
